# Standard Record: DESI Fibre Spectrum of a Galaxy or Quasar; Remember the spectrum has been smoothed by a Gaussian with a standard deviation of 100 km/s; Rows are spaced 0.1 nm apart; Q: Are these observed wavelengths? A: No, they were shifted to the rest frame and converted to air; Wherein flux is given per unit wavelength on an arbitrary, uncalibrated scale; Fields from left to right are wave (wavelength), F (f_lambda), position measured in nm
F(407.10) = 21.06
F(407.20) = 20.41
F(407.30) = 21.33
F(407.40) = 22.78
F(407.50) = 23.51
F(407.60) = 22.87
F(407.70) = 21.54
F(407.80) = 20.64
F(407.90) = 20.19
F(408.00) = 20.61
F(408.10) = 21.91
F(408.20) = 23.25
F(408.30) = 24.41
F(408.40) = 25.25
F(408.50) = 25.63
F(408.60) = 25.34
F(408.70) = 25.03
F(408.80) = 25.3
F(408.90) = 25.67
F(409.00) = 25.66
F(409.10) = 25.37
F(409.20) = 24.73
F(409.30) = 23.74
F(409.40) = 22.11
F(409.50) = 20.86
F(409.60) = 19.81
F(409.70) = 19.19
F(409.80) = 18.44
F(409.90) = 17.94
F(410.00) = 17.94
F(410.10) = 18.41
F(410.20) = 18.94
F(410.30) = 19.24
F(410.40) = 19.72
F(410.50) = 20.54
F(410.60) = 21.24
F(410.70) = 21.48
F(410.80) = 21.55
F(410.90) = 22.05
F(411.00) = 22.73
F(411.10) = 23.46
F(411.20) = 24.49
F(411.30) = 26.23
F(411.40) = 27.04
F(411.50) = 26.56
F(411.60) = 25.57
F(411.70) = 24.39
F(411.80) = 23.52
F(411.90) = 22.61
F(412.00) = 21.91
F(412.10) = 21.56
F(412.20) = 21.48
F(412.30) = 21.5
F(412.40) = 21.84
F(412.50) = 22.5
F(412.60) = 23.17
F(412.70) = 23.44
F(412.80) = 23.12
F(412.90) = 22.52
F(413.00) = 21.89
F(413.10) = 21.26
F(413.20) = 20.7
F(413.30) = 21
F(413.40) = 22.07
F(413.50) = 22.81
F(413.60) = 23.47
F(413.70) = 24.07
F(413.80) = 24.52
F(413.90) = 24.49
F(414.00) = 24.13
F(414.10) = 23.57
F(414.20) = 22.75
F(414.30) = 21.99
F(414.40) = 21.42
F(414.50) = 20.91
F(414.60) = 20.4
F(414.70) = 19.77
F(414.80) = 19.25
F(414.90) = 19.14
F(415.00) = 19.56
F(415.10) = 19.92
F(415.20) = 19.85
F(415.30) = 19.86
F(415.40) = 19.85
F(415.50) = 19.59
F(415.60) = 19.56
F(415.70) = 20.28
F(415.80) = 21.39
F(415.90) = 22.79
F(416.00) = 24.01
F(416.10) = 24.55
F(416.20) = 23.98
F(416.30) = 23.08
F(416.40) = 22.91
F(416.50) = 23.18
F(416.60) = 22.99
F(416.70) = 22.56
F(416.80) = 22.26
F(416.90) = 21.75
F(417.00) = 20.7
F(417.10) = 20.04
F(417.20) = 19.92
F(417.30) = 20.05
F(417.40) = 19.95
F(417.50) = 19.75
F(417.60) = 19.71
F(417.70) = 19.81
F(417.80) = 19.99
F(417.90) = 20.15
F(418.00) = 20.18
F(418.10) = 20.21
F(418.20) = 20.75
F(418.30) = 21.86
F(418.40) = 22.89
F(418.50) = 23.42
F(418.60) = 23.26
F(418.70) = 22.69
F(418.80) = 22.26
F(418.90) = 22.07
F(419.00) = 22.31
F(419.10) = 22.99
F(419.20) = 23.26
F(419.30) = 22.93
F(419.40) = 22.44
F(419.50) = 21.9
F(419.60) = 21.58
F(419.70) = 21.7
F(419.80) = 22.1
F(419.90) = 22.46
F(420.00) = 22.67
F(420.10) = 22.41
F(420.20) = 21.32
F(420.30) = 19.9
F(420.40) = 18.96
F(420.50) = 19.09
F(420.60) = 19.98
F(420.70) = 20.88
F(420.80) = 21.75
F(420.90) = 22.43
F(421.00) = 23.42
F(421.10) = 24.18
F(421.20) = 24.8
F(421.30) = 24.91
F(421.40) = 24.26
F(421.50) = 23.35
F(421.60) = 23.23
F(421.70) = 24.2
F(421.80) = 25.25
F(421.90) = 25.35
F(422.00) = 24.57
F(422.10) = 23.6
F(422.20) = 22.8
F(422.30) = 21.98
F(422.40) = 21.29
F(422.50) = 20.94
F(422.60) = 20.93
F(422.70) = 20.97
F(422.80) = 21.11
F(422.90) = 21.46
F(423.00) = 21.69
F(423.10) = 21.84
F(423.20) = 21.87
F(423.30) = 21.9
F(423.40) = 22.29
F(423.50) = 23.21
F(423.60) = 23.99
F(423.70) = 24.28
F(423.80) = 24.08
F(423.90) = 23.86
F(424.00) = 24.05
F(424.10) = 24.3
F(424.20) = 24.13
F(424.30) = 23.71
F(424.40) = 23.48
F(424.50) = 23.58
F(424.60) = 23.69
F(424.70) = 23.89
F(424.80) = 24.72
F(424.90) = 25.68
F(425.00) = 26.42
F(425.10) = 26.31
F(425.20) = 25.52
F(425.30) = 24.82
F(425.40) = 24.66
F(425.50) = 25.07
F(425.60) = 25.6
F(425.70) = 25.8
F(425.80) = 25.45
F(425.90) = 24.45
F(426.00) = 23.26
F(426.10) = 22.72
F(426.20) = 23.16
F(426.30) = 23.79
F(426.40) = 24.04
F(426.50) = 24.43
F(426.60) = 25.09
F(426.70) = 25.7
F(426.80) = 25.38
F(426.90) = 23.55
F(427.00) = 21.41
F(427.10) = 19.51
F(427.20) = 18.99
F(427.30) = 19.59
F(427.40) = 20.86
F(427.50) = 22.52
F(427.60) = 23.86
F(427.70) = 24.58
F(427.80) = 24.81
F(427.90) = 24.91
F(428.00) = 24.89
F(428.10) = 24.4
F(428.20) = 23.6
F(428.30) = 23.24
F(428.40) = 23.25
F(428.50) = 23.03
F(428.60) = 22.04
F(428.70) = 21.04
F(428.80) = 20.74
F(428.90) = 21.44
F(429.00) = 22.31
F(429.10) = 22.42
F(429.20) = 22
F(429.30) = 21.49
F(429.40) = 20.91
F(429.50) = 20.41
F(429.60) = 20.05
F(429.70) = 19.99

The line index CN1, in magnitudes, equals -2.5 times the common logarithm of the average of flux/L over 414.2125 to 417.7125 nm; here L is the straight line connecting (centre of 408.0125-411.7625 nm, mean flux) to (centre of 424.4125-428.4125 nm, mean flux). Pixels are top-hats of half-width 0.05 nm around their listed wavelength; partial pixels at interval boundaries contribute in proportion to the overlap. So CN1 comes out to 0.10 mag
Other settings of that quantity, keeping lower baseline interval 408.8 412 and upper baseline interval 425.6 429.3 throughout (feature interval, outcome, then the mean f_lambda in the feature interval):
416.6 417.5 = 0.084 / 21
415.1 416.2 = 0.066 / 21.2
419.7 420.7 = 0.088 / 21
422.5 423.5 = 0.064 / 21.6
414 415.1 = 0.077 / 21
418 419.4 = 0.020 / 22.3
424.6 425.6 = -0.097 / 25.2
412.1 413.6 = 0.016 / 22.1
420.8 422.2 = -0.053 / 24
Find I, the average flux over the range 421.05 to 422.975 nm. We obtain 23.1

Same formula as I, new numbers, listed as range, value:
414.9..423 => 21.8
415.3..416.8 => 22.1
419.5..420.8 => 21.1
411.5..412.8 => 22.9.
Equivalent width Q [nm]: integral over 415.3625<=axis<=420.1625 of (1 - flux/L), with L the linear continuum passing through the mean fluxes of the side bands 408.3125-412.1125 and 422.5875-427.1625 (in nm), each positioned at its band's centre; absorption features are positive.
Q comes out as 0.308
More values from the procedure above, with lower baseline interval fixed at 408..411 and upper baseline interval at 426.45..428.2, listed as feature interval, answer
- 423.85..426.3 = -0.15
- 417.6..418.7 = 0.07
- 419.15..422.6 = 0.05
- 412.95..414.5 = -0.02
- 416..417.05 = -0.02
